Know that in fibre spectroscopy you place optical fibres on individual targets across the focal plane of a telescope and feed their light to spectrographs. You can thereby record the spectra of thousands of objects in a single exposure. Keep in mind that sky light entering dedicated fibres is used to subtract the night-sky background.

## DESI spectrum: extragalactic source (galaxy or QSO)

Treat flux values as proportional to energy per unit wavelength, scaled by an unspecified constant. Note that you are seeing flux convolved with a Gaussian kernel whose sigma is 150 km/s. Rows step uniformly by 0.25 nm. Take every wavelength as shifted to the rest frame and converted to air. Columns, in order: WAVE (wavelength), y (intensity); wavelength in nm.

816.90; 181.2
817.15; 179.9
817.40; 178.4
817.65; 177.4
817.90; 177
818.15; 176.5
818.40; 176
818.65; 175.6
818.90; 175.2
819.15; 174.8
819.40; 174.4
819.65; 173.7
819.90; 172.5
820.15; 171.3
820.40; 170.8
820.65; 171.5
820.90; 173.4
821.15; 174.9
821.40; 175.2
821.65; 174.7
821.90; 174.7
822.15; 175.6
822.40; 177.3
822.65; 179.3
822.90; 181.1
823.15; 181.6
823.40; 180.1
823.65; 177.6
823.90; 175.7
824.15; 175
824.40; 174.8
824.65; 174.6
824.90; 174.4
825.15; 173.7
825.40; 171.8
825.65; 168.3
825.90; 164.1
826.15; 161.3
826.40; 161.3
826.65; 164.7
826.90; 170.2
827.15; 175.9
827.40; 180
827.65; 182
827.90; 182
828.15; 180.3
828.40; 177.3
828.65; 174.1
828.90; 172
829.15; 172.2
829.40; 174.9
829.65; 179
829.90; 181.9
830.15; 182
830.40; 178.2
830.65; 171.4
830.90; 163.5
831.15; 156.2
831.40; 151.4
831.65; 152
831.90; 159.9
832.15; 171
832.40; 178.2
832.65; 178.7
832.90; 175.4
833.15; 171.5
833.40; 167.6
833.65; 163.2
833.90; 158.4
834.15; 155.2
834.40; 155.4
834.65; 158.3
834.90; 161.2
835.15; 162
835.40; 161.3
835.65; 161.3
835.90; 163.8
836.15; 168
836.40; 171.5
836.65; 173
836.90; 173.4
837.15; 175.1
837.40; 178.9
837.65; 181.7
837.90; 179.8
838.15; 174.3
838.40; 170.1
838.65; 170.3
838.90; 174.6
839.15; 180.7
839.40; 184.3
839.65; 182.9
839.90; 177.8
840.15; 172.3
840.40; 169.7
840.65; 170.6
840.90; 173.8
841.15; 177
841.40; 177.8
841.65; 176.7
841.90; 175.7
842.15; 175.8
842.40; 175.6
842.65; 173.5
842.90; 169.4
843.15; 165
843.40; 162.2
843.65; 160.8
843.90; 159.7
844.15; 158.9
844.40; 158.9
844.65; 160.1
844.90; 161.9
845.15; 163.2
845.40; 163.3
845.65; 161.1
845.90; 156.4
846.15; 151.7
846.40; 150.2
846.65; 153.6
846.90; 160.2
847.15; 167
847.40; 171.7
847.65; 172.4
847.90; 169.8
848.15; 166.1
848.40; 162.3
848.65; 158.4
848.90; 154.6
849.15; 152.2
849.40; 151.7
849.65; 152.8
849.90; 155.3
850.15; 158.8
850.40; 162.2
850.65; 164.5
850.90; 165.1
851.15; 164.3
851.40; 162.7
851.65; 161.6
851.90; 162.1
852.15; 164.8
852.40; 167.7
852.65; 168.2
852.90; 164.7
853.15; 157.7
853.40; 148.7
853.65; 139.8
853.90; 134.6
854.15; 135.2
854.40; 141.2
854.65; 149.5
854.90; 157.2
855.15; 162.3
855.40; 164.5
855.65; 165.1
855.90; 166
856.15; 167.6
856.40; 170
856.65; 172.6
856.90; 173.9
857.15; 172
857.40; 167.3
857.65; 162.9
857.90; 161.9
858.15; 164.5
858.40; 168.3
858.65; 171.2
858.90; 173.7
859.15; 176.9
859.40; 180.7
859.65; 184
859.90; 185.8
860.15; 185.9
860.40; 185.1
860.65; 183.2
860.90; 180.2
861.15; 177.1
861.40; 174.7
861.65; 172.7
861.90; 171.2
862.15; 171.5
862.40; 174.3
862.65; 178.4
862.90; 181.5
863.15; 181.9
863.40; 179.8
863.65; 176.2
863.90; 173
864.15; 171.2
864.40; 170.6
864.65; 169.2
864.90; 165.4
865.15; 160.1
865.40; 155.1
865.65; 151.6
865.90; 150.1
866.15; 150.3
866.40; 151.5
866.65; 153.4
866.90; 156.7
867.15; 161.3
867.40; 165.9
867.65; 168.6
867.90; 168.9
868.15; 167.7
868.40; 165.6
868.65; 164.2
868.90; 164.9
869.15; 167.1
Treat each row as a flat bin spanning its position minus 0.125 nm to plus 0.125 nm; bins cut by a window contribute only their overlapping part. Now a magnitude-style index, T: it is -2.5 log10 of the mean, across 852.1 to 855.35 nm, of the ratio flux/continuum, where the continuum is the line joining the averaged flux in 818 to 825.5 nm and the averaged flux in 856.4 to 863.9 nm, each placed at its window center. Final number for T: 0.15 mag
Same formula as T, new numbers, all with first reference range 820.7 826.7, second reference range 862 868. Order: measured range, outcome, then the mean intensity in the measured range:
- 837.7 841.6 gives -0.032 mag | 176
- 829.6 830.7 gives -0.040 mag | 179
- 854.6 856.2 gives 0.038 mag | 162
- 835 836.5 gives 0.045 mag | 164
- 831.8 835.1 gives 0.040 mag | 166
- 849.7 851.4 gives 0.048 mag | 161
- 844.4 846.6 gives 0.075 mag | 158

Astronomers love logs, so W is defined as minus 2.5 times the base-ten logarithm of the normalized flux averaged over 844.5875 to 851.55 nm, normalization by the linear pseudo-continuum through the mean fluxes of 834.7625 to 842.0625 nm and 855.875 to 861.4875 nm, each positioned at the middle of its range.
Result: 0.09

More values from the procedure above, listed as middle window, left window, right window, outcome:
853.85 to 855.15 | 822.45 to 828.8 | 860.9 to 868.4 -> 0.16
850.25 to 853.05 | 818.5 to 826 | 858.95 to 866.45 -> 0.06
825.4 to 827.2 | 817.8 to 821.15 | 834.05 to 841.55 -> 0.04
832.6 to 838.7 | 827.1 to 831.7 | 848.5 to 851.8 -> 0.00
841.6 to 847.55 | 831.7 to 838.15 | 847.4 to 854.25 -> -0.01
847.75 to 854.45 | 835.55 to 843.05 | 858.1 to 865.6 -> 0.11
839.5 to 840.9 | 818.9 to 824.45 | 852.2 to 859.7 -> -0.04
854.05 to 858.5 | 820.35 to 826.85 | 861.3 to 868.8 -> 0.04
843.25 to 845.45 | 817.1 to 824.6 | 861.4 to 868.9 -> 0.07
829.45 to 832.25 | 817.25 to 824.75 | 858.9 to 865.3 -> 0.05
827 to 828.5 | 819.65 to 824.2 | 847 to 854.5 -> -0.04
